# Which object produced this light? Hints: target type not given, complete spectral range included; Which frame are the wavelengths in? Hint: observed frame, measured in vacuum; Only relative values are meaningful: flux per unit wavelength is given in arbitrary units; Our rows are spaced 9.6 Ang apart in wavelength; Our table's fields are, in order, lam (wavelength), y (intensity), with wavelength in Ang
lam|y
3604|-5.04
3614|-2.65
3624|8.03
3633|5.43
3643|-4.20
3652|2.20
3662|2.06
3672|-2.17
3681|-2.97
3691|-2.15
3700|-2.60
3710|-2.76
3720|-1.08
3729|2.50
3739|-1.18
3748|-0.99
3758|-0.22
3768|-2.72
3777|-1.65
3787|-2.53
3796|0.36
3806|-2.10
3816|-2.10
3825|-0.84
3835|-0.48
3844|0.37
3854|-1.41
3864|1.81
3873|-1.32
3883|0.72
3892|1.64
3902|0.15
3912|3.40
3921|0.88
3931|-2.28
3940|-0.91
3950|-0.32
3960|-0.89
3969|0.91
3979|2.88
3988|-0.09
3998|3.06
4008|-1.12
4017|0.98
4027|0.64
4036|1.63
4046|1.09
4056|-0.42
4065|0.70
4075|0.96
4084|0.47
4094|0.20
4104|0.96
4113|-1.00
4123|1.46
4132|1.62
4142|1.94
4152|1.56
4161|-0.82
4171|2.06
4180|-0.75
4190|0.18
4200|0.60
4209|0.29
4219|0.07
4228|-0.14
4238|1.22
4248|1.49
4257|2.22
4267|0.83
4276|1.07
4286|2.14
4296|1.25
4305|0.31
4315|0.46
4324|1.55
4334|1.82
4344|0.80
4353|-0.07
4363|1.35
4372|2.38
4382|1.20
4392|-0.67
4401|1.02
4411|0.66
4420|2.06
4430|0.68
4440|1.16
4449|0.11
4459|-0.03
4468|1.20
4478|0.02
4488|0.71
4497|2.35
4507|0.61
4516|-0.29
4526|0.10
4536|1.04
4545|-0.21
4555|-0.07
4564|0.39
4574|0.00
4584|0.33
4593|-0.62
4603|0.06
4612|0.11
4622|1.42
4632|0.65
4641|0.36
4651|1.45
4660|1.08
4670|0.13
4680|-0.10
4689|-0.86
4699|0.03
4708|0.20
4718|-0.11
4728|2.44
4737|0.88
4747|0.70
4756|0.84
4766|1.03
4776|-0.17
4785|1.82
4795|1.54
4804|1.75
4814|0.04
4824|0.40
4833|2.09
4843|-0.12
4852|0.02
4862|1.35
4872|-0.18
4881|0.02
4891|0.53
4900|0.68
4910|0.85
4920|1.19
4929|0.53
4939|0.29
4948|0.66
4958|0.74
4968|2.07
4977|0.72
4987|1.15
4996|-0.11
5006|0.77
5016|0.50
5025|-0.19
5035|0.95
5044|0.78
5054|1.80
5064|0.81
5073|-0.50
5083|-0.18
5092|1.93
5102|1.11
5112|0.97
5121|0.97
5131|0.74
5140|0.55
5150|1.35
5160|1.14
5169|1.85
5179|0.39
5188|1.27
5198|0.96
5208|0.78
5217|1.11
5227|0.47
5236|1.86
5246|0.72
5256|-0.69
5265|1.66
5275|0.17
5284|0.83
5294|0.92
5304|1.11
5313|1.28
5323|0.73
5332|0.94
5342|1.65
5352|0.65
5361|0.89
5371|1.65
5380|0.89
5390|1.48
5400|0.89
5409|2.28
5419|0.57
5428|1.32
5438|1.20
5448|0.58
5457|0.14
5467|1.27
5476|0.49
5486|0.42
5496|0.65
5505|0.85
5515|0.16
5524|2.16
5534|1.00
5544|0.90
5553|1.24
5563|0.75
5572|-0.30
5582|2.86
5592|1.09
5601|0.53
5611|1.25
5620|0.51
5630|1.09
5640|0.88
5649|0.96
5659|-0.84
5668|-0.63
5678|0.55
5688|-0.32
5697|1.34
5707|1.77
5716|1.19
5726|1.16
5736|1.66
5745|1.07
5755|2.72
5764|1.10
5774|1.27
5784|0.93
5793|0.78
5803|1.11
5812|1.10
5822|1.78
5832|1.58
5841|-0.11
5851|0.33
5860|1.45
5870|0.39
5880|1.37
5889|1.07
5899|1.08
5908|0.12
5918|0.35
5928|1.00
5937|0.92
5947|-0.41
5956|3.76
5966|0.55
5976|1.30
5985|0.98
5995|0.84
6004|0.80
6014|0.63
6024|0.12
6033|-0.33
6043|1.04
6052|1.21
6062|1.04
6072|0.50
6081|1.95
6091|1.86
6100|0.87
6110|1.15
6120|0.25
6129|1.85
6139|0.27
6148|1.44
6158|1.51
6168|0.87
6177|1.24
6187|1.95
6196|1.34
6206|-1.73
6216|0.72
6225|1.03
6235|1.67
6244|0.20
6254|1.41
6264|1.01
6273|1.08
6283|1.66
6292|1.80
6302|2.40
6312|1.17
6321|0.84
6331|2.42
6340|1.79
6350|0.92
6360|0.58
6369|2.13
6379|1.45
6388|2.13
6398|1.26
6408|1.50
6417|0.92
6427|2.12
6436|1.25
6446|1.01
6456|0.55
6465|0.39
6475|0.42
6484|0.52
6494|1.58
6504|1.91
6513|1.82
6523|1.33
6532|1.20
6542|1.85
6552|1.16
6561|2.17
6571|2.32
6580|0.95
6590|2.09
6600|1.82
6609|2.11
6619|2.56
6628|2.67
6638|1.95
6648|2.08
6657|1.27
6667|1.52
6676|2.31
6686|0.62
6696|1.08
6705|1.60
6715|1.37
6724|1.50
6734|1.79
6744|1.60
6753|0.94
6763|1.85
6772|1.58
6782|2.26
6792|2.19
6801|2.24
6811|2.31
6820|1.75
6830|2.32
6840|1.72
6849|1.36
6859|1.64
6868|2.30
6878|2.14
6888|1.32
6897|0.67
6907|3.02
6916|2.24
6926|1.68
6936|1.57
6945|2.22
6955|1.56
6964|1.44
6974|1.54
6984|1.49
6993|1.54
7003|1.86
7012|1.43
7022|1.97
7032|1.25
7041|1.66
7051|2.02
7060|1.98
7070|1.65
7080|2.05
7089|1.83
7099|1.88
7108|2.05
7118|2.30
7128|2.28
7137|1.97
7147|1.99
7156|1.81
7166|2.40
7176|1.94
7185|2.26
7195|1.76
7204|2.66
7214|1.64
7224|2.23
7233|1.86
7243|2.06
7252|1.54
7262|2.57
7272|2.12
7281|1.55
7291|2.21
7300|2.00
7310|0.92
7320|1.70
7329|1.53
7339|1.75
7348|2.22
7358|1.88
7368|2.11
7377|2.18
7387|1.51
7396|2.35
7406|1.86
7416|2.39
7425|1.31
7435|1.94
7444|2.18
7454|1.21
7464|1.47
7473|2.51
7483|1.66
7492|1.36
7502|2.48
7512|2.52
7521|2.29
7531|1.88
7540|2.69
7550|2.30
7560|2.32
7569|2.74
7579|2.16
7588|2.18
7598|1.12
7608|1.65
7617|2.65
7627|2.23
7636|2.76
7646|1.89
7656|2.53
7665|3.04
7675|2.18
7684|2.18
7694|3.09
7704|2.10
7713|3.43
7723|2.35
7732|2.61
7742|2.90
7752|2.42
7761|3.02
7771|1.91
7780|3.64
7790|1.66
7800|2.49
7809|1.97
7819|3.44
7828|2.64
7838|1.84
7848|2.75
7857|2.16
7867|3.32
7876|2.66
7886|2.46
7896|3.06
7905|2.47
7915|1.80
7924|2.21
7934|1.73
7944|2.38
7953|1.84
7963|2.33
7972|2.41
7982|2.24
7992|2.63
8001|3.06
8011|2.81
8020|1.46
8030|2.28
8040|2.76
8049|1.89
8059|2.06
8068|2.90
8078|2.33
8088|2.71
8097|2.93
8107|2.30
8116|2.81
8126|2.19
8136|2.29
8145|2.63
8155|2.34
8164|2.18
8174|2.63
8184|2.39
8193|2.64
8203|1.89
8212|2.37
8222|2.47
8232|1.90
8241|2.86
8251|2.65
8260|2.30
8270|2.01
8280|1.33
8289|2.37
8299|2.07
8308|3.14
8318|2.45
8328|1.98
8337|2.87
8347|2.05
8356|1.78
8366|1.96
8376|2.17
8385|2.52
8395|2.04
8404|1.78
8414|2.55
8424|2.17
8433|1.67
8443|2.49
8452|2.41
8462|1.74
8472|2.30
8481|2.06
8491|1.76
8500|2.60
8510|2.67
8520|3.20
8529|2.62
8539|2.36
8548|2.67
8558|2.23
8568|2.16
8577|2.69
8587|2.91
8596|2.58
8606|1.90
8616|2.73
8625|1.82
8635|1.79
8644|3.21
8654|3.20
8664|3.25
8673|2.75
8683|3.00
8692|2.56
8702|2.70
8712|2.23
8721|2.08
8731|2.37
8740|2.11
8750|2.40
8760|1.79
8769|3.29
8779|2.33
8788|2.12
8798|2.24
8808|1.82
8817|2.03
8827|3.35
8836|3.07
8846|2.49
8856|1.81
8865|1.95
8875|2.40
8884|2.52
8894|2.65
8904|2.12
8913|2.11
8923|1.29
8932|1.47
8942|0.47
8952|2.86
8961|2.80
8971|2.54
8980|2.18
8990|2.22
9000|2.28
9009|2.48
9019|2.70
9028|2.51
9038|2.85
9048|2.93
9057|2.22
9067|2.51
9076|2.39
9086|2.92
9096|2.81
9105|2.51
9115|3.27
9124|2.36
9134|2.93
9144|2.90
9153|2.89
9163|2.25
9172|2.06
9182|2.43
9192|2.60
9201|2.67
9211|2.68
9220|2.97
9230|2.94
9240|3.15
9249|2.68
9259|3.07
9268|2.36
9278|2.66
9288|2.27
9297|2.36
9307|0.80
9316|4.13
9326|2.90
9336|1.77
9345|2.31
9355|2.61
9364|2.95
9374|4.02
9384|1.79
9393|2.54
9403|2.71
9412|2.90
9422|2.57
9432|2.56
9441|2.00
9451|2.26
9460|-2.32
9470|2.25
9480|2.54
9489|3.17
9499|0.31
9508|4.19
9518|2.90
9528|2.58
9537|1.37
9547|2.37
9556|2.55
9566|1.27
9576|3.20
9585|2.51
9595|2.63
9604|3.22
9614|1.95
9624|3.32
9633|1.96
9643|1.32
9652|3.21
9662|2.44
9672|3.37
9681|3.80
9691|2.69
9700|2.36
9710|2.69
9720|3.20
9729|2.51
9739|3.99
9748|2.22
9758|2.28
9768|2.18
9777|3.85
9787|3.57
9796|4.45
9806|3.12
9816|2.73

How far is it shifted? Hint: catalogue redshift 0.632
